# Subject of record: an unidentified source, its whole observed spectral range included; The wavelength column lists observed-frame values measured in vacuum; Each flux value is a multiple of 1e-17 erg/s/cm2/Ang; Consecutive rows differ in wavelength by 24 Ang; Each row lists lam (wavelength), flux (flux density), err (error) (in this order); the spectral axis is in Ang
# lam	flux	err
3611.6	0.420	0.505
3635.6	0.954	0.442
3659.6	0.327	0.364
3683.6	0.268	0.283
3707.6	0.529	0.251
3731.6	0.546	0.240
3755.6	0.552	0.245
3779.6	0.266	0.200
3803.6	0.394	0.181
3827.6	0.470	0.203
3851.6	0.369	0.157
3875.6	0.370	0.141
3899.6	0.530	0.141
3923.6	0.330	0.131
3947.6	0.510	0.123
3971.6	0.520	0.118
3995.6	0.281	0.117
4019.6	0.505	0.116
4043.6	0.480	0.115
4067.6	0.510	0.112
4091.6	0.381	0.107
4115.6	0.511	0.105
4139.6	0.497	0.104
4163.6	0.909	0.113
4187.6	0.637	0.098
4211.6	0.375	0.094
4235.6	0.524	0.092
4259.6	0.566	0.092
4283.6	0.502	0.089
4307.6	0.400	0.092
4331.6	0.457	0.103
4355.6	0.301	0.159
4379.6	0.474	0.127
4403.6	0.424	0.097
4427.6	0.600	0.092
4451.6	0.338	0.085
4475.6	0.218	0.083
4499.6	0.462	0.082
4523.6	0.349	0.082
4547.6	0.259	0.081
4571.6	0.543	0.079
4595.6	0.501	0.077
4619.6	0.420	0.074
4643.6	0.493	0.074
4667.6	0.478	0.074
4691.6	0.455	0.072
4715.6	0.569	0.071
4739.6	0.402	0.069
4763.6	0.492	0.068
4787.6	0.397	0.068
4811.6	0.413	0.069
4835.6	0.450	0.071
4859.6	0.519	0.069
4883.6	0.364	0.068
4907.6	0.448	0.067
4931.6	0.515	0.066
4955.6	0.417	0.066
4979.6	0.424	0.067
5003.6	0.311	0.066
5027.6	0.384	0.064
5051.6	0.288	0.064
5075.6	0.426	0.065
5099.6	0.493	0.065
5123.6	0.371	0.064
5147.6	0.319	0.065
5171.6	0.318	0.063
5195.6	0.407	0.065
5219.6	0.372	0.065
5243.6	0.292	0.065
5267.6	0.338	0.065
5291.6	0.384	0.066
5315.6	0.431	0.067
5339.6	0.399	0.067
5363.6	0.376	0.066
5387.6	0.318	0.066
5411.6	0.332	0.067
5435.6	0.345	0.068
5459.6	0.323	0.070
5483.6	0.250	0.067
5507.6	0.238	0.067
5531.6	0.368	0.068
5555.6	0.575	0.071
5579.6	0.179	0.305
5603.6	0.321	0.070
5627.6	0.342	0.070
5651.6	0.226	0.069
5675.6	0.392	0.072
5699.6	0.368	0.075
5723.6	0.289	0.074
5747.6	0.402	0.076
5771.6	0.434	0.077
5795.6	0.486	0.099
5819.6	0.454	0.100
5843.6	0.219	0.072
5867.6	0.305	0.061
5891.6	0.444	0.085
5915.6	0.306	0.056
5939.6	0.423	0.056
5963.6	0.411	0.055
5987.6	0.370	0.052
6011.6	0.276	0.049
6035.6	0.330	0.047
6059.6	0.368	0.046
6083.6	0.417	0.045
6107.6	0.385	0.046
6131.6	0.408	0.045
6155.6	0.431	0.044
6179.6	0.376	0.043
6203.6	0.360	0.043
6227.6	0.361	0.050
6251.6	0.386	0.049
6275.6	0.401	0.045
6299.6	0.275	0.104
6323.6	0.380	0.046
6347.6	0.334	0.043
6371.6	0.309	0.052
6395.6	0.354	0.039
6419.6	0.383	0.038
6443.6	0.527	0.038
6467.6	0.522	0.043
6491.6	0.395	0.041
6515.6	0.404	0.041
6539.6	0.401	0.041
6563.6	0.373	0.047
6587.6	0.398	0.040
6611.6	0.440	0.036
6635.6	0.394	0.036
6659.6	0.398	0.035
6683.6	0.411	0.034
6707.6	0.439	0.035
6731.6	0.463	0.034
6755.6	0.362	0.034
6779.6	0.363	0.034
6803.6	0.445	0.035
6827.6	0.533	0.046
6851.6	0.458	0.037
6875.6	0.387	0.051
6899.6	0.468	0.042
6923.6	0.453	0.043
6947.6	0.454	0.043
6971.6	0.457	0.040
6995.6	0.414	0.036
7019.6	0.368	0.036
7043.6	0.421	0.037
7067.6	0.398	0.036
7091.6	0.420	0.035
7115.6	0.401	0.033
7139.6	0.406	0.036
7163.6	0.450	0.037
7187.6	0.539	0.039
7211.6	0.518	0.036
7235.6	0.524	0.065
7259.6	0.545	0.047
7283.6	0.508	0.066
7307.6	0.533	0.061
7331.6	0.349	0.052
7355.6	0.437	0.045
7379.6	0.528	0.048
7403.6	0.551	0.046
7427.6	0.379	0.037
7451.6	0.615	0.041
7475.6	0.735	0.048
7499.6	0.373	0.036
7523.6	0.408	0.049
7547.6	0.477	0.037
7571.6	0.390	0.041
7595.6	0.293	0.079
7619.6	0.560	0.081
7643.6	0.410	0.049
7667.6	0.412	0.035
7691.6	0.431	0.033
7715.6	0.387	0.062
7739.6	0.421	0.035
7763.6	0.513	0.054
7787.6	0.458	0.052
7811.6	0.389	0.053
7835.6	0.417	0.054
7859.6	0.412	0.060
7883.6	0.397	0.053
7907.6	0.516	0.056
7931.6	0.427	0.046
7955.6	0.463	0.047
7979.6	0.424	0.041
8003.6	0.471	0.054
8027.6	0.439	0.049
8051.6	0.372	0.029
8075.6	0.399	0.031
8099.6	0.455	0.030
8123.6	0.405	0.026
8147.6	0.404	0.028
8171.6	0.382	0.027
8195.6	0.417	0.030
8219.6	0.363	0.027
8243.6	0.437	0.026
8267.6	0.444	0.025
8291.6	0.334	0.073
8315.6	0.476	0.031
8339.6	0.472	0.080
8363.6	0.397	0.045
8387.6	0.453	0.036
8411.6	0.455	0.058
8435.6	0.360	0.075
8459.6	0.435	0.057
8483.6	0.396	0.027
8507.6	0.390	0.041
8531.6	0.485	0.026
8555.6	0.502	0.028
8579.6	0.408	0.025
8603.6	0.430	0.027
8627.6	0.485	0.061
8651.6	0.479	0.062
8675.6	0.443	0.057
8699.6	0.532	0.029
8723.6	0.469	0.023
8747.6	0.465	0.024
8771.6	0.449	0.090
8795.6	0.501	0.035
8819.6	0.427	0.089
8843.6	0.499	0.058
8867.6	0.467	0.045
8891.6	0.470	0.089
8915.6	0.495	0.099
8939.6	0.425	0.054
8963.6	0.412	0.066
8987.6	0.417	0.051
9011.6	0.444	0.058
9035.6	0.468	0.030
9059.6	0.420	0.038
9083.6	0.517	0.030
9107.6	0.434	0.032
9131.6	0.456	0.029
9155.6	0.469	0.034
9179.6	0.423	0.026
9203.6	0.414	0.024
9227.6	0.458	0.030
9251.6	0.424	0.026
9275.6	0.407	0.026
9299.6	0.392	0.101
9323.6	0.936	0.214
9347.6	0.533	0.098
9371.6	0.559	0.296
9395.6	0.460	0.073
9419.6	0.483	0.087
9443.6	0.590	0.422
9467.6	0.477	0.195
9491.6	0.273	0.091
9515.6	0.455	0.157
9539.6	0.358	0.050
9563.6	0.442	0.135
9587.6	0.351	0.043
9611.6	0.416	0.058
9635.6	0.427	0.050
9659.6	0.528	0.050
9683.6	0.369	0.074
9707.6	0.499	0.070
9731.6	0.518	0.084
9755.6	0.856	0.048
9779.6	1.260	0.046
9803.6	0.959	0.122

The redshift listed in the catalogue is 0.490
